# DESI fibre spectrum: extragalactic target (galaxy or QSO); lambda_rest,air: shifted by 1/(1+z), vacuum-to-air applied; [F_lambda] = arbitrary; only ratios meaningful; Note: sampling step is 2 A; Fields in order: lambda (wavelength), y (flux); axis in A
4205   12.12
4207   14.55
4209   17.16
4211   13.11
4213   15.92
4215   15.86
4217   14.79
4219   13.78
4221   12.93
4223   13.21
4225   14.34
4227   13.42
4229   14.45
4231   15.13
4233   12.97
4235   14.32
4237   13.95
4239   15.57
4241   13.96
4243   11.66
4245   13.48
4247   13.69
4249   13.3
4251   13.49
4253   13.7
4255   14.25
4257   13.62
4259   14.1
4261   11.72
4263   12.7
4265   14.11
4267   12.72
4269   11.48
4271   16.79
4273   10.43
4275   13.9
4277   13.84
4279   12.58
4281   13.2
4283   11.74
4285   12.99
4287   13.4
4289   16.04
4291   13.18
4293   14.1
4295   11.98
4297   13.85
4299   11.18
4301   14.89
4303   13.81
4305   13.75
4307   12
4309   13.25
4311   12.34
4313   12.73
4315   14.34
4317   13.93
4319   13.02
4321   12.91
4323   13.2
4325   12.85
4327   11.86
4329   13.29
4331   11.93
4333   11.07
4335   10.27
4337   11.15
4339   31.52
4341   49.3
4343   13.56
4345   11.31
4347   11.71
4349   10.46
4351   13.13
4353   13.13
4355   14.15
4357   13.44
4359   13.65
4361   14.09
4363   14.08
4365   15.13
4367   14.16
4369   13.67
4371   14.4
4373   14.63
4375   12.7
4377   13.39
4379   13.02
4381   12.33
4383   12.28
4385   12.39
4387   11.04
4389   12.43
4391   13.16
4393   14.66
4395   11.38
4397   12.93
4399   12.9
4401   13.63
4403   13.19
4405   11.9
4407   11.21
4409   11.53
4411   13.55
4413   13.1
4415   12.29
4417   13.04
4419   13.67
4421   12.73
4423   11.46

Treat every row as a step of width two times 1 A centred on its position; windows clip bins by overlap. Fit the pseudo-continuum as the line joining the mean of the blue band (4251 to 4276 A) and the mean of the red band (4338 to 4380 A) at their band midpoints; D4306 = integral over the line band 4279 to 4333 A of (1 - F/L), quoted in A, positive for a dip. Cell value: 5.07 A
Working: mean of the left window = 13.3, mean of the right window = 15.9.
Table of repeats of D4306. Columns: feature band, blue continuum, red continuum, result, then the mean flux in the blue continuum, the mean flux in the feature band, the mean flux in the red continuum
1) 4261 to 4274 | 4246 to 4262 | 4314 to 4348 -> 0.9 A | 13.5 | 12.9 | 15.7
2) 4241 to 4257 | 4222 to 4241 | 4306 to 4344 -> 1.1 A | 14.1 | 13.4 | 15.5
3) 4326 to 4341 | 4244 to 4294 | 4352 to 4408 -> -4.0 A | 13.4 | 16.8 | 13.2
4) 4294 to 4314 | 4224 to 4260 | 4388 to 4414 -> 0.7 A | 13.9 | 13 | 12.7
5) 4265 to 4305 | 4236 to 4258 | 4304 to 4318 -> 0.3 A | 13.7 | 13.3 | 13.2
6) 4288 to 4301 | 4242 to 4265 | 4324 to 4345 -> 1.6 A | 13.3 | 13.5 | 17.4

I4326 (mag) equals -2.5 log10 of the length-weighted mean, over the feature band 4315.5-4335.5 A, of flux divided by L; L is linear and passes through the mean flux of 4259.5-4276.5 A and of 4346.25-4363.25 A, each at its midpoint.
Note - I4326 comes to 0.04 mag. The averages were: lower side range 13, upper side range 13.1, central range 12.5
